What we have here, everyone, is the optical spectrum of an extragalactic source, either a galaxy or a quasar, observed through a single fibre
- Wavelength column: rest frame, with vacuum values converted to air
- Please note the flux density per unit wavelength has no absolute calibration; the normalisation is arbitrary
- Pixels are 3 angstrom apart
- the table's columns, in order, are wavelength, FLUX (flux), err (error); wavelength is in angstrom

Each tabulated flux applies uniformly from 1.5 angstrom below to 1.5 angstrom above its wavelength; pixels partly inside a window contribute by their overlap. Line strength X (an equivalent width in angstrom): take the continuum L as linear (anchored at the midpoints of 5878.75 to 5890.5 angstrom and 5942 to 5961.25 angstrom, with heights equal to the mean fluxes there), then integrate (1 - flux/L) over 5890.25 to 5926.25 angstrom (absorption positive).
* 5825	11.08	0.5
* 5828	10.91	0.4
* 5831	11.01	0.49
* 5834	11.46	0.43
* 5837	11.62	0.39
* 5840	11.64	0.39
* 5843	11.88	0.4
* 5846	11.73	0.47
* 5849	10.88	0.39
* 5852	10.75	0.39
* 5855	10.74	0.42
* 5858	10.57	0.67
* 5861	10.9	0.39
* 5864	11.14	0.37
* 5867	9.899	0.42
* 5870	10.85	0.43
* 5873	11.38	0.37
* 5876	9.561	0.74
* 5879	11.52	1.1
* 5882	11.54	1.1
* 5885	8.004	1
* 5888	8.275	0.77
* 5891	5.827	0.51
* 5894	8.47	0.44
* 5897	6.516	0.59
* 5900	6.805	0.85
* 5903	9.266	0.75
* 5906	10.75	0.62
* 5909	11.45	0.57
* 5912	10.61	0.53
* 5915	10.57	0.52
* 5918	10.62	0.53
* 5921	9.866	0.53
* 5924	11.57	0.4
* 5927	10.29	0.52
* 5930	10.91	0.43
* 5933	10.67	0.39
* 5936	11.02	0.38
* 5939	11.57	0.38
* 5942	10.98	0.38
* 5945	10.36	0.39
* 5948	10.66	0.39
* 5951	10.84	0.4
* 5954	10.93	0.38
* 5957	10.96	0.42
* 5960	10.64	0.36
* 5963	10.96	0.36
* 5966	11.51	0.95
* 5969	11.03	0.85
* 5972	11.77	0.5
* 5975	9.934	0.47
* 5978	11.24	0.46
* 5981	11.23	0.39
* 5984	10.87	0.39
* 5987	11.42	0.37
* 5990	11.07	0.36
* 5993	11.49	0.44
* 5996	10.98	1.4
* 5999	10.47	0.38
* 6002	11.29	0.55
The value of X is 1.5 angstrom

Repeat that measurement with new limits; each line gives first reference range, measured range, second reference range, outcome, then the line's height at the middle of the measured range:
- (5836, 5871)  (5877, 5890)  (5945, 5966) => 1.6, 11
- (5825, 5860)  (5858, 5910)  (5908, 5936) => 6.7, 11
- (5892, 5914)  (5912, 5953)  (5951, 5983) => -3.3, 9.97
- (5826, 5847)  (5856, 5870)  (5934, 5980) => 0.8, 11.3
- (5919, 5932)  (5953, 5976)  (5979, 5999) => -0.1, 10.9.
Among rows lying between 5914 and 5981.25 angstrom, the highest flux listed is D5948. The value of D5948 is 11.77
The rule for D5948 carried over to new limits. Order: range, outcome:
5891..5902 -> 8.47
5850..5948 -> 11.57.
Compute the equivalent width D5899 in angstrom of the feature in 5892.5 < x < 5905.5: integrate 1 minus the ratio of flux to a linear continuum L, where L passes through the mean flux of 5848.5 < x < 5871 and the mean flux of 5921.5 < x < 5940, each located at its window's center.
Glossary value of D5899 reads 3.4 angstrom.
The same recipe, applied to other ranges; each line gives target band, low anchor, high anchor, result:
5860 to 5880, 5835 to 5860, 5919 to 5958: 0.71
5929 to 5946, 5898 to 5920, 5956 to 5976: -0.77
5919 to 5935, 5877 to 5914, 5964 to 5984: -1.23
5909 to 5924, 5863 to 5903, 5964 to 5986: -1.15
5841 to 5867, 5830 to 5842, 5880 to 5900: -1.71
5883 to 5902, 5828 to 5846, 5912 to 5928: 5.96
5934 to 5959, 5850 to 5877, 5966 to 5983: 0.16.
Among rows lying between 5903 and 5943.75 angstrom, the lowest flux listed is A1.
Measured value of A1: 9.266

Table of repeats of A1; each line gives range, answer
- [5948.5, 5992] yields 9.934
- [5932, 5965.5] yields 10.36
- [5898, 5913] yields 6.805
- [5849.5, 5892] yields 5.827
